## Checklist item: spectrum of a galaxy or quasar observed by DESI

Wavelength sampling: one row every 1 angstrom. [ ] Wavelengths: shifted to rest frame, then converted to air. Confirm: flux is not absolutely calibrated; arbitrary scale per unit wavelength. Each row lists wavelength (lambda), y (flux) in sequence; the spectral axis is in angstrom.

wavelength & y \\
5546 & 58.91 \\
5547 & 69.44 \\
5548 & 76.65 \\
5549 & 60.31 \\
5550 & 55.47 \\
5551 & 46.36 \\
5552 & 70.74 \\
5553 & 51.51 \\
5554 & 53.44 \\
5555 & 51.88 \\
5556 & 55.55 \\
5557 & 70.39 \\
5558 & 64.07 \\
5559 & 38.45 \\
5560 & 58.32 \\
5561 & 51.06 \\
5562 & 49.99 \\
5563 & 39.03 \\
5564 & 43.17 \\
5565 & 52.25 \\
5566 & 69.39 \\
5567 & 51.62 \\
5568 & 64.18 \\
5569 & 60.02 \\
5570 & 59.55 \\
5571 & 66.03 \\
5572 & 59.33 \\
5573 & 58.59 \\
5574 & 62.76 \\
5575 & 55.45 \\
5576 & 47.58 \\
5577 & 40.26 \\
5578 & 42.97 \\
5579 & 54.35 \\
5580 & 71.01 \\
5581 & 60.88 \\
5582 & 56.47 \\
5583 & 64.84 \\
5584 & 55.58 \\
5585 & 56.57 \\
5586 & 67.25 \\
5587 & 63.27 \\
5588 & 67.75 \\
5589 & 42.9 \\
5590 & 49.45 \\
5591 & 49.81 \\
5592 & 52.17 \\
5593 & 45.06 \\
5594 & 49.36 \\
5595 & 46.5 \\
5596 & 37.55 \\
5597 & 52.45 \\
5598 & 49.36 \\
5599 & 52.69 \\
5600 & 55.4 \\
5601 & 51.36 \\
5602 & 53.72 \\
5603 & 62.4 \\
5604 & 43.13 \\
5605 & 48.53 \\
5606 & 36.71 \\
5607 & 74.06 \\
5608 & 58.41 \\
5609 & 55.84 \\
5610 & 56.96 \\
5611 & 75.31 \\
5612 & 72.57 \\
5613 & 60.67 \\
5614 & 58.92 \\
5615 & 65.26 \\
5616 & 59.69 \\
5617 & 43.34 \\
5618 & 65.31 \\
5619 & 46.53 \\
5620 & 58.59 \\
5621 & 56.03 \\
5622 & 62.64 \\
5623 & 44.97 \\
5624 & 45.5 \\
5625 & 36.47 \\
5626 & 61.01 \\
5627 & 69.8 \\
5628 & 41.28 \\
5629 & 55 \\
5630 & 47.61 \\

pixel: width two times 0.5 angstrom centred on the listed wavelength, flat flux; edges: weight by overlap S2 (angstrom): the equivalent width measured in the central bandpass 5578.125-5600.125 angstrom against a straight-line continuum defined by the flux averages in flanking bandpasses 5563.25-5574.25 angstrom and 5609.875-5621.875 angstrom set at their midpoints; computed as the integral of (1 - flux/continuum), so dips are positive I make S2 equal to 1.7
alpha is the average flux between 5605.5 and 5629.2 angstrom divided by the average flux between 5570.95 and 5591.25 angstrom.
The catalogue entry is 1.0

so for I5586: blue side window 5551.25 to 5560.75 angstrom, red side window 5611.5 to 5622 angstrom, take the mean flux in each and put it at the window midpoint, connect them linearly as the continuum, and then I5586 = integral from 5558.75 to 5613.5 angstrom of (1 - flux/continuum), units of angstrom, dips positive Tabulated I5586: 2.7 angstrom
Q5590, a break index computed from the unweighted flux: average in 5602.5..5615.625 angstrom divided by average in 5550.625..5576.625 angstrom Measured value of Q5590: 1.06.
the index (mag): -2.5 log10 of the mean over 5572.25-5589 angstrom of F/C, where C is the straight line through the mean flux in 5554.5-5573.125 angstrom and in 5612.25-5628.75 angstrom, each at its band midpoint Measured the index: -0.03 mag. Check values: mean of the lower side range 55.9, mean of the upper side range 55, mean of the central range 57.4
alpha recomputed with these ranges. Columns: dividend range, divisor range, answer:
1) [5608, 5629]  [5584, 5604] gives 1.08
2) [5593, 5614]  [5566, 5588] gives 0.93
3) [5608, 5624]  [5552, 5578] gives 1.06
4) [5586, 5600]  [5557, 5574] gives 0.92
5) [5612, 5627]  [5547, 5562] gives 0.97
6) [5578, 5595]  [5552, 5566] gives 1.05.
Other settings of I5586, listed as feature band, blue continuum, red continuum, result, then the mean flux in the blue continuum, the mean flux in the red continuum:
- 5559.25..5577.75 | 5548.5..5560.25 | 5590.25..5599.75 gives -0.33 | 56.3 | 48.5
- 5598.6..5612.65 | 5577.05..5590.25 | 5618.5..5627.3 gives -0.51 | 57.5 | 53.1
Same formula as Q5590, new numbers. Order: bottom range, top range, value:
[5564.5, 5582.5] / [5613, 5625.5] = 0.94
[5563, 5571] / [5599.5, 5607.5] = 0.94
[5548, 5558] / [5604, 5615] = 1.01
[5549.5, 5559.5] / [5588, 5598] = 0.87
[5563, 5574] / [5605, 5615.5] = 1.05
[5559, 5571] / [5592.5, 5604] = 0.93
